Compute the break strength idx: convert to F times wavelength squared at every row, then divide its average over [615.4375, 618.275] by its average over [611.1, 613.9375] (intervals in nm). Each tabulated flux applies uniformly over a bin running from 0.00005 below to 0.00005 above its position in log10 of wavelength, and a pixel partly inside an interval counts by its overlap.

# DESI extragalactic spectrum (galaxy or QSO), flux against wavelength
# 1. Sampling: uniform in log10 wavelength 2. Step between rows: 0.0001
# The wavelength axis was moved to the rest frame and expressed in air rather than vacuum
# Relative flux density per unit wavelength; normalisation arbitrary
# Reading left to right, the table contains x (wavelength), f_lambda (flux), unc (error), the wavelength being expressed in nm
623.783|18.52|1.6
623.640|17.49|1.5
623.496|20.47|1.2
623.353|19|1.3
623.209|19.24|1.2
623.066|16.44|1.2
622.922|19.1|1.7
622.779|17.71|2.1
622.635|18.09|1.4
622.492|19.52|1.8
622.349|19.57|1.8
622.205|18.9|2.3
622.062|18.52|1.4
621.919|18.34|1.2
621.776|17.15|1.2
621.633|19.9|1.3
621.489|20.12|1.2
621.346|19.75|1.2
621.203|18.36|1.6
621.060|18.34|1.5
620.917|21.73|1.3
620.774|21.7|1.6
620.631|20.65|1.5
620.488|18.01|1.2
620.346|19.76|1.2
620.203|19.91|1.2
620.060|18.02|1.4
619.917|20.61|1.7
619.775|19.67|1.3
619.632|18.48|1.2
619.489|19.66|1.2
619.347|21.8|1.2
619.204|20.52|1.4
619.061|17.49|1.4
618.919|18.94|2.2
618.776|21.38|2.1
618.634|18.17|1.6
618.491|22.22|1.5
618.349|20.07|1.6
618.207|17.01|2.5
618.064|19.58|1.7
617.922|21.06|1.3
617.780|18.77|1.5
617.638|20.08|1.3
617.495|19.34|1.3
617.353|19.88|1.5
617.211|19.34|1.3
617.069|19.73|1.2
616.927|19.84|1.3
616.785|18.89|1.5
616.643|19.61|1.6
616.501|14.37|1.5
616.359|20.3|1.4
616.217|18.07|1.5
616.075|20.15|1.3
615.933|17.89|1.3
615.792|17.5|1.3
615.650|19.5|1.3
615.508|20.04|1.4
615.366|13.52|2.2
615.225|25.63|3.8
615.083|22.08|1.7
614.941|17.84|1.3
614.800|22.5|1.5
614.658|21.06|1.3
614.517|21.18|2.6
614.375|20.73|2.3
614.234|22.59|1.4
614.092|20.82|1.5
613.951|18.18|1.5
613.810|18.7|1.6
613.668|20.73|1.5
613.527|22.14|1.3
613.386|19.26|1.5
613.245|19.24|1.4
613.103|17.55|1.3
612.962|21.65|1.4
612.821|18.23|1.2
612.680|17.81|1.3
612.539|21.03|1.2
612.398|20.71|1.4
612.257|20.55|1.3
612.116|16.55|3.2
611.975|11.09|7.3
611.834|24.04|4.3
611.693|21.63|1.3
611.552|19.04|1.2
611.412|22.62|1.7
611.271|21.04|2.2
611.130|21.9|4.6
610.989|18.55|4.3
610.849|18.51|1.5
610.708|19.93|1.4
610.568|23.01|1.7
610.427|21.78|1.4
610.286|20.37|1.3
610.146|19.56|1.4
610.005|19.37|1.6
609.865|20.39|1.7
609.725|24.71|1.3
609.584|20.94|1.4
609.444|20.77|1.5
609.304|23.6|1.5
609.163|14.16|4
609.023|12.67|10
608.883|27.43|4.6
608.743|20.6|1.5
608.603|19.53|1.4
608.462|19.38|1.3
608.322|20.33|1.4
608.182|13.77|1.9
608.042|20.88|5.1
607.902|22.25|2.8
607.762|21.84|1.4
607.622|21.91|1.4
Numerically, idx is 1.0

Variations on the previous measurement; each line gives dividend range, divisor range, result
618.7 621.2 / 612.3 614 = 1.03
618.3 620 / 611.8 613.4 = 1.08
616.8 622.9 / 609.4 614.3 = 0.99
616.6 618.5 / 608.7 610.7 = 0.97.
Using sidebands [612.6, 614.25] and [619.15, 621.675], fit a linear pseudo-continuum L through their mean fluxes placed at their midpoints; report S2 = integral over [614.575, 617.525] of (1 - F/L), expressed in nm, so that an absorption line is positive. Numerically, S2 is 0.049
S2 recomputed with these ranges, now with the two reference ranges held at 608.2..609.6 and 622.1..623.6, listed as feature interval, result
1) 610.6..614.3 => -0.069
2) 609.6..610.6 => -0.083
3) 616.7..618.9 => -0.067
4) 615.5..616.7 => 0.043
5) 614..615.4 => -0.120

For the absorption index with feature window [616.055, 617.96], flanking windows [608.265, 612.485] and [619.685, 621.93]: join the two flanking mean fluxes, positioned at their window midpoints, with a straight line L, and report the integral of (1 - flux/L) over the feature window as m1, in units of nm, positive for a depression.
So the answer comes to 0.05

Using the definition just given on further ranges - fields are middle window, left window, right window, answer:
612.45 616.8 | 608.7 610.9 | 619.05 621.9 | 0.10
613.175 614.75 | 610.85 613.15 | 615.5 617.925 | -0.09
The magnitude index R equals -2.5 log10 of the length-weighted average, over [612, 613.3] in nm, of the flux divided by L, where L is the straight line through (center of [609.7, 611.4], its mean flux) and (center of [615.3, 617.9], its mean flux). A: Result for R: 0.06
